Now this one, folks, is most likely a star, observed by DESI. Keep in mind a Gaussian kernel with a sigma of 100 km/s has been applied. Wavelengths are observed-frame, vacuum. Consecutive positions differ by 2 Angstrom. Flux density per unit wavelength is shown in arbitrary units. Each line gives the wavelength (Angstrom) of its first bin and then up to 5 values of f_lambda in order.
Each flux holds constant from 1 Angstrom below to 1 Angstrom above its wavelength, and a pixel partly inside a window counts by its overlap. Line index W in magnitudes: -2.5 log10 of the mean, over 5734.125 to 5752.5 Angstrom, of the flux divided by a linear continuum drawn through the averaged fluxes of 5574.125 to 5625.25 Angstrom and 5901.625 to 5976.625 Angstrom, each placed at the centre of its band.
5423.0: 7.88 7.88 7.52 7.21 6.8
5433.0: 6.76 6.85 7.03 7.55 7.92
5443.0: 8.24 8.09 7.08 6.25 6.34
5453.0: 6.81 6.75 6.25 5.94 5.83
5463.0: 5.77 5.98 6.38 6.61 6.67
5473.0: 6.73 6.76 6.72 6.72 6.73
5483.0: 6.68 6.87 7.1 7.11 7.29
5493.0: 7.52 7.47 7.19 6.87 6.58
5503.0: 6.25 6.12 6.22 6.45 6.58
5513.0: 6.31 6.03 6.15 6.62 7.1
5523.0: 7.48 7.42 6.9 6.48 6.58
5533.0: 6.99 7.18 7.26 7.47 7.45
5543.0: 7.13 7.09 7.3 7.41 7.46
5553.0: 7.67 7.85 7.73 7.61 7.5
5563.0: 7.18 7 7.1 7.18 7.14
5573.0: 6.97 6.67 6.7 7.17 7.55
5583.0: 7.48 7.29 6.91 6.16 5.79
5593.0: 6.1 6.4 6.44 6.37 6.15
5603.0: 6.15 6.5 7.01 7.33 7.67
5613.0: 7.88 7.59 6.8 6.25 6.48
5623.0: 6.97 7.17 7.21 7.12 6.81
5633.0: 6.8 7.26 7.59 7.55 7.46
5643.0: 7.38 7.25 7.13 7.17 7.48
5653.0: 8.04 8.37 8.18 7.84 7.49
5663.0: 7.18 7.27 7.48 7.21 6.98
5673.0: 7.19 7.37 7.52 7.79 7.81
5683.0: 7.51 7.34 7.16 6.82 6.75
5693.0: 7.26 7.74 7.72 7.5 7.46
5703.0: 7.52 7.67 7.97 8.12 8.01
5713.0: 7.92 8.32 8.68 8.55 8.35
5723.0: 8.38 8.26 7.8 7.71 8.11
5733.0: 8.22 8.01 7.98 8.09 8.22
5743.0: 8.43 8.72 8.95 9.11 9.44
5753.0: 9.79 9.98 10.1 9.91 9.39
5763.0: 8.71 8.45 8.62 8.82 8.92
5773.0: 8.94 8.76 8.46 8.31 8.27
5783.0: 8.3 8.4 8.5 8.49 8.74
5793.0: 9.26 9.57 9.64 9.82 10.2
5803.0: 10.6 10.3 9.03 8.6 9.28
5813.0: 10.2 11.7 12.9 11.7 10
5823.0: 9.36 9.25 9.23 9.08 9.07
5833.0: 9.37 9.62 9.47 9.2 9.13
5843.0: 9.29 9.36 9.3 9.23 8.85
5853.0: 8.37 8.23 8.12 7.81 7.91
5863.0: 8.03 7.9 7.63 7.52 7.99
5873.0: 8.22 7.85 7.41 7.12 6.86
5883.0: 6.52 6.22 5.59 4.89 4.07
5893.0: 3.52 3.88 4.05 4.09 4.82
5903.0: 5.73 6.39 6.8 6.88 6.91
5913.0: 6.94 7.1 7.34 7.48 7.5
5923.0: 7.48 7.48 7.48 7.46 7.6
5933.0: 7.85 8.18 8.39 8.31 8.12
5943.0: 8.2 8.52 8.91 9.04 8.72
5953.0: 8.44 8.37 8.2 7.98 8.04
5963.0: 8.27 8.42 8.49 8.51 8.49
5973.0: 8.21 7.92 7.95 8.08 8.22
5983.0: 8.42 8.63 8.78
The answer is -0.19 mag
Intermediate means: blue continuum 6.8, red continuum 7.83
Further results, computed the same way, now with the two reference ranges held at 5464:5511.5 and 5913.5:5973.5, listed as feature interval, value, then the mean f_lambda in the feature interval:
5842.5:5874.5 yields -0.07 mag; 8.34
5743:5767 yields -0.23 mag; 9.26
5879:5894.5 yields 0.40 mag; 5.45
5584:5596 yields 0.10 mag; 6.44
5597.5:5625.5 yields 0.04 mag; 6.87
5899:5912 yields 0.29 mag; 6.09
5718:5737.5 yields -0.10 mag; 8.14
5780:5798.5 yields -0.16 mag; 8.82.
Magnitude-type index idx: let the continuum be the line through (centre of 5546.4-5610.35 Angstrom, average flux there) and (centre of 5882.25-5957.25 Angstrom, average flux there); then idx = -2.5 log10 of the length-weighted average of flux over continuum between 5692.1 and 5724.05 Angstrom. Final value -0.14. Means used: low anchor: 6.98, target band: 7.95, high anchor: 6.92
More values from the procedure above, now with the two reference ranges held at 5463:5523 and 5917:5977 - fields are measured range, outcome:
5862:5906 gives 0.266 mag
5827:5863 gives -0.142 mag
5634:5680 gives -0.042 mag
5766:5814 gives -0.190 mag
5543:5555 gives -0.083 mag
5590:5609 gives 0.104 mag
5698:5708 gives -0.040 mag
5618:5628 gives 0.044 mag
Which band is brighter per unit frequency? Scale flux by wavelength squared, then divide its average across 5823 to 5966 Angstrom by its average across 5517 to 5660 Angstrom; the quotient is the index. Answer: 1.2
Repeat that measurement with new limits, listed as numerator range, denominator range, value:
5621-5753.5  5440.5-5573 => 1.19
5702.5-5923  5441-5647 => 1.31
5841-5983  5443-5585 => 1.25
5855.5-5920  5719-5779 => 0.79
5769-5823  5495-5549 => 1.53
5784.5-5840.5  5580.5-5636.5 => 1.52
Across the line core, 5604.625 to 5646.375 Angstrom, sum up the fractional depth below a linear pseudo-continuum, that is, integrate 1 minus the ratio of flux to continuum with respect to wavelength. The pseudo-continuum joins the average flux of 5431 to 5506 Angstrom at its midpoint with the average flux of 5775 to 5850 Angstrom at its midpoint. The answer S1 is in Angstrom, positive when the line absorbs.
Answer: 4.47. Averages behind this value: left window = 6.81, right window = 9.46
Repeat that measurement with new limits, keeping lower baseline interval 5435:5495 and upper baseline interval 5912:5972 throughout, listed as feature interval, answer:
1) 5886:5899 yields 5.9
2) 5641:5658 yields -0.7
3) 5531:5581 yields -1.3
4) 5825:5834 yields -1.7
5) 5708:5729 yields -2.1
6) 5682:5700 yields 0.2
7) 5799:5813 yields -3.7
